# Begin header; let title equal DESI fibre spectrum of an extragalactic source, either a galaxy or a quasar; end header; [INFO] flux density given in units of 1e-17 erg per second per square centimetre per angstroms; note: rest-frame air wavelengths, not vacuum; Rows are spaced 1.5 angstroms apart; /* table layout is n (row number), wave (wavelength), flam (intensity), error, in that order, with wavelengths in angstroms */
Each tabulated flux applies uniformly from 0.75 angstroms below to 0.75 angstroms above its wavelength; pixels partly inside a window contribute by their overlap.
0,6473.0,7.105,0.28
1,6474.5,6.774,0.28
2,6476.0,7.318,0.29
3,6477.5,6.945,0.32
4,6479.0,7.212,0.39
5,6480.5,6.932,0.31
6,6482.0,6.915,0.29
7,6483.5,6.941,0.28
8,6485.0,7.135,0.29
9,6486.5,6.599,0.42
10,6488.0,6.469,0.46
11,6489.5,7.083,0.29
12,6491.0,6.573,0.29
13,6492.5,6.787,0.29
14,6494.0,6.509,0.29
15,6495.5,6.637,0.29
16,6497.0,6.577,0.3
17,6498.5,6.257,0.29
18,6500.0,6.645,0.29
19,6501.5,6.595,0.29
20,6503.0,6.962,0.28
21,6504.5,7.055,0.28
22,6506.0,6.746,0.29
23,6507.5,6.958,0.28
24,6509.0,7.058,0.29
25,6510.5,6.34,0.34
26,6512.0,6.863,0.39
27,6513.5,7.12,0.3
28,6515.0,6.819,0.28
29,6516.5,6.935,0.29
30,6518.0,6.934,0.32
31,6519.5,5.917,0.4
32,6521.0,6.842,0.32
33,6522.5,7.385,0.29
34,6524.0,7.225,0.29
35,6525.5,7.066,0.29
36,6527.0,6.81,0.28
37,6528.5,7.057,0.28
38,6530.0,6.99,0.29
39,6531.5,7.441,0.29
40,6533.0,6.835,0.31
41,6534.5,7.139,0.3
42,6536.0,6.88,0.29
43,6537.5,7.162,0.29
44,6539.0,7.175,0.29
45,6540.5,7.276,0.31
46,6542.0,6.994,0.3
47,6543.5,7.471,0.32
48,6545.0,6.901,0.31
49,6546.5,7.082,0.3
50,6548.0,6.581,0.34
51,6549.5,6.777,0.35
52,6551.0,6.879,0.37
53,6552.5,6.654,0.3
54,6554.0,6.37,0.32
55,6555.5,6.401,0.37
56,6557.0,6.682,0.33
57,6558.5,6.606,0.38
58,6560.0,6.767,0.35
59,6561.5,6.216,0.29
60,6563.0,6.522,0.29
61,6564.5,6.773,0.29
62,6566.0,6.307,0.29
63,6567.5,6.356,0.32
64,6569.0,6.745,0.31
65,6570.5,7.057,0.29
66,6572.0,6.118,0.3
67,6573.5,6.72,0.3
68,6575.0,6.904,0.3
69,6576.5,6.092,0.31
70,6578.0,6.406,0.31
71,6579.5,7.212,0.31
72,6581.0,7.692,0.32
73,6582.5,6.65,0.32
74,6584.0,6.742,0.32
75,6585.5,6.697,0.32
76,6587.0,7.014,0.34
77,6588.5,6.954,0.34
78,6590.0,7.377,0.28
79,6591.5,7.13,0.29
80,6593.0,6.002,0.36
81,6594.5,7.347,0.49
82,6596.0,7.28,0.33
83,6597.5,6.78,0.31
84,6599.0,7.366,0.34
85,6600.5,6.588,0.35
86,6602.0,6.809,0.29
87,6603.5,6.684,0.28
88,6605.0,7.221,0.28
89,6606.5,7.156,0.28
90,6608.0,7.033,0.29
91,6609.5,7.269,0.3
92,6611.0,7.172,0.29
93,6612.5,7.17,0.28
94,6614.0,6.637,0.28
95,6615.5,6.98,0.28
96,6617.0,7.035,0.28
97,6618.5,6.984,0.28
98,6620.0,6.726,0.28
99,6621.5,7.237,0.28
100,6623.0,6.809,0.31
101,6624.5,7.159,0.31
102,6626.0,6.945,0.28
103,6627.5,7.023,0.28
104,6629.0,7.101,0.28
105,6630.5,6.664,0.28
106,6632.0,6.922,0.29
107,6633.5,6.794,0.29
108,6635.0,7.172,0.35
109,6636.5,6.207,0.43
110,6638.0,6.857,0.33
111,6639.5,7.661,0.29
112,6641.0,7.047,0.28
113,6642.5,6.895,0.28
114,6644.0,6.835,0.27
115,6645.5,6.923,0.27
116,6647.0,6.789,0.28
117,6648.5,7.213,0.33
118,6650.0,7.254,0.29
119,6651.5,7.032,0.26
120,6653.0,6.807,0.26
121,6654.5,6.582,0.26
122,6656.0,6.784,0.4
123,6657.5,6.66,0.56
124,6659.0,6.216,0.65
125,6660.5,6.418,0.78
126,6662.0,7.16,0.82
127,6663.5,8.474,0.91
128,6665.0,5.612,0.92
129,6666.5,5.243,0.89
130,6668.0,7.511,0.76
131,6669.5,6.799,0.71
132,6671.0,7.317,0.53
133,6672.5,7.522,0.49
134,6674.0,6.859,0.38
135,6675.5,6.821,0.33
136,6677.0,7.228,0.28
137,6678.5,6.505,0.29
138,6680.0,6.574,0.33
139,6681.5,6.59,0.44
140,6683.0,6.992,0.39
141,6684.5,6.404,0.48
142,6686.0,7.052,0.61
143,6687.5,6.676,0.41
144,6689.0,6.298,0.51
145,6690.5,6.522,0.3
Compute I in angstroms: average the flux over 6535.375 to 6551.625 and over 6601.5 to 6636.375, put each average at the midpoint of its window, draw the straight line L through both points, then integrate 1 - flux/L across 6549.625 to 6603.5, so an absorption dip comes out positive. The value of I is 1.93 angstroms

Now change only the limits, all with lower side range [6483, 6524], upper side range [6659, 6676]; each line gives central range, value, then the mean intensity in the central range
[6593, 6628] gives -0.86 angstroms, 7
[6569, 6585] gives 0.13 angstroms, 6.76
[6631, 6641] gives -0.14 angstroms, 6.94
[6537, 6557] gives -0.27 angstroms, 6.89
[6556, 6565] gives 0.29 angstroms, 6.58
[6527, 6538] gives -0.42 angstroms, 7.05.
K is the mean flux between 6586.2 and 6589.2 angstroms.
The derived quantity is 6.98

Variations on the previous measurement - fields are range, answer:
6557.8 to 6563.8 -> 6.53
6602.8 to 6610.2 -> 7.07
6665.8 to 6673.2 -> 6.89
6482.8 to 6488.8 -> 6.79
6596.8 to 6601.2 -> 6.92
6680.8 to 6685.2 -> 6.67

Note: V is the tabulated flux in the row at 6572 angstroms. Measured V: 6.118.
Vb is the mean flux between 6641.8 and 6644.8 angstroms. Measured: 6.87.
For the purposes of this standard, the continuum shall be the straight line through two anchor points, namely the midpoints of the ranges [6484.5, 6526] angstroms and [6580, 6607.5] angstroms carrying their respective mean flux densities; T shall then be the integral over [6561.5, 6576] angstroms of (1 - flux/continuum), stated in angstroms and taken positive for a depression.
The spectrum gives 0.71 angstroms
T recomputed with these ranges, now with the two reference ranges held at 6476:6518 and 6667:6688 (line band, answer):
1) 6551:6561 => 0.4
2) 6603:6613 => -0.4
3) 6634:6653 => -0.3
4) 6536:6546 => -0.4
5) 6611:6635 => -0.3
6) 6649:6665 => 0.0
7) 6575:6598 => -0.1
